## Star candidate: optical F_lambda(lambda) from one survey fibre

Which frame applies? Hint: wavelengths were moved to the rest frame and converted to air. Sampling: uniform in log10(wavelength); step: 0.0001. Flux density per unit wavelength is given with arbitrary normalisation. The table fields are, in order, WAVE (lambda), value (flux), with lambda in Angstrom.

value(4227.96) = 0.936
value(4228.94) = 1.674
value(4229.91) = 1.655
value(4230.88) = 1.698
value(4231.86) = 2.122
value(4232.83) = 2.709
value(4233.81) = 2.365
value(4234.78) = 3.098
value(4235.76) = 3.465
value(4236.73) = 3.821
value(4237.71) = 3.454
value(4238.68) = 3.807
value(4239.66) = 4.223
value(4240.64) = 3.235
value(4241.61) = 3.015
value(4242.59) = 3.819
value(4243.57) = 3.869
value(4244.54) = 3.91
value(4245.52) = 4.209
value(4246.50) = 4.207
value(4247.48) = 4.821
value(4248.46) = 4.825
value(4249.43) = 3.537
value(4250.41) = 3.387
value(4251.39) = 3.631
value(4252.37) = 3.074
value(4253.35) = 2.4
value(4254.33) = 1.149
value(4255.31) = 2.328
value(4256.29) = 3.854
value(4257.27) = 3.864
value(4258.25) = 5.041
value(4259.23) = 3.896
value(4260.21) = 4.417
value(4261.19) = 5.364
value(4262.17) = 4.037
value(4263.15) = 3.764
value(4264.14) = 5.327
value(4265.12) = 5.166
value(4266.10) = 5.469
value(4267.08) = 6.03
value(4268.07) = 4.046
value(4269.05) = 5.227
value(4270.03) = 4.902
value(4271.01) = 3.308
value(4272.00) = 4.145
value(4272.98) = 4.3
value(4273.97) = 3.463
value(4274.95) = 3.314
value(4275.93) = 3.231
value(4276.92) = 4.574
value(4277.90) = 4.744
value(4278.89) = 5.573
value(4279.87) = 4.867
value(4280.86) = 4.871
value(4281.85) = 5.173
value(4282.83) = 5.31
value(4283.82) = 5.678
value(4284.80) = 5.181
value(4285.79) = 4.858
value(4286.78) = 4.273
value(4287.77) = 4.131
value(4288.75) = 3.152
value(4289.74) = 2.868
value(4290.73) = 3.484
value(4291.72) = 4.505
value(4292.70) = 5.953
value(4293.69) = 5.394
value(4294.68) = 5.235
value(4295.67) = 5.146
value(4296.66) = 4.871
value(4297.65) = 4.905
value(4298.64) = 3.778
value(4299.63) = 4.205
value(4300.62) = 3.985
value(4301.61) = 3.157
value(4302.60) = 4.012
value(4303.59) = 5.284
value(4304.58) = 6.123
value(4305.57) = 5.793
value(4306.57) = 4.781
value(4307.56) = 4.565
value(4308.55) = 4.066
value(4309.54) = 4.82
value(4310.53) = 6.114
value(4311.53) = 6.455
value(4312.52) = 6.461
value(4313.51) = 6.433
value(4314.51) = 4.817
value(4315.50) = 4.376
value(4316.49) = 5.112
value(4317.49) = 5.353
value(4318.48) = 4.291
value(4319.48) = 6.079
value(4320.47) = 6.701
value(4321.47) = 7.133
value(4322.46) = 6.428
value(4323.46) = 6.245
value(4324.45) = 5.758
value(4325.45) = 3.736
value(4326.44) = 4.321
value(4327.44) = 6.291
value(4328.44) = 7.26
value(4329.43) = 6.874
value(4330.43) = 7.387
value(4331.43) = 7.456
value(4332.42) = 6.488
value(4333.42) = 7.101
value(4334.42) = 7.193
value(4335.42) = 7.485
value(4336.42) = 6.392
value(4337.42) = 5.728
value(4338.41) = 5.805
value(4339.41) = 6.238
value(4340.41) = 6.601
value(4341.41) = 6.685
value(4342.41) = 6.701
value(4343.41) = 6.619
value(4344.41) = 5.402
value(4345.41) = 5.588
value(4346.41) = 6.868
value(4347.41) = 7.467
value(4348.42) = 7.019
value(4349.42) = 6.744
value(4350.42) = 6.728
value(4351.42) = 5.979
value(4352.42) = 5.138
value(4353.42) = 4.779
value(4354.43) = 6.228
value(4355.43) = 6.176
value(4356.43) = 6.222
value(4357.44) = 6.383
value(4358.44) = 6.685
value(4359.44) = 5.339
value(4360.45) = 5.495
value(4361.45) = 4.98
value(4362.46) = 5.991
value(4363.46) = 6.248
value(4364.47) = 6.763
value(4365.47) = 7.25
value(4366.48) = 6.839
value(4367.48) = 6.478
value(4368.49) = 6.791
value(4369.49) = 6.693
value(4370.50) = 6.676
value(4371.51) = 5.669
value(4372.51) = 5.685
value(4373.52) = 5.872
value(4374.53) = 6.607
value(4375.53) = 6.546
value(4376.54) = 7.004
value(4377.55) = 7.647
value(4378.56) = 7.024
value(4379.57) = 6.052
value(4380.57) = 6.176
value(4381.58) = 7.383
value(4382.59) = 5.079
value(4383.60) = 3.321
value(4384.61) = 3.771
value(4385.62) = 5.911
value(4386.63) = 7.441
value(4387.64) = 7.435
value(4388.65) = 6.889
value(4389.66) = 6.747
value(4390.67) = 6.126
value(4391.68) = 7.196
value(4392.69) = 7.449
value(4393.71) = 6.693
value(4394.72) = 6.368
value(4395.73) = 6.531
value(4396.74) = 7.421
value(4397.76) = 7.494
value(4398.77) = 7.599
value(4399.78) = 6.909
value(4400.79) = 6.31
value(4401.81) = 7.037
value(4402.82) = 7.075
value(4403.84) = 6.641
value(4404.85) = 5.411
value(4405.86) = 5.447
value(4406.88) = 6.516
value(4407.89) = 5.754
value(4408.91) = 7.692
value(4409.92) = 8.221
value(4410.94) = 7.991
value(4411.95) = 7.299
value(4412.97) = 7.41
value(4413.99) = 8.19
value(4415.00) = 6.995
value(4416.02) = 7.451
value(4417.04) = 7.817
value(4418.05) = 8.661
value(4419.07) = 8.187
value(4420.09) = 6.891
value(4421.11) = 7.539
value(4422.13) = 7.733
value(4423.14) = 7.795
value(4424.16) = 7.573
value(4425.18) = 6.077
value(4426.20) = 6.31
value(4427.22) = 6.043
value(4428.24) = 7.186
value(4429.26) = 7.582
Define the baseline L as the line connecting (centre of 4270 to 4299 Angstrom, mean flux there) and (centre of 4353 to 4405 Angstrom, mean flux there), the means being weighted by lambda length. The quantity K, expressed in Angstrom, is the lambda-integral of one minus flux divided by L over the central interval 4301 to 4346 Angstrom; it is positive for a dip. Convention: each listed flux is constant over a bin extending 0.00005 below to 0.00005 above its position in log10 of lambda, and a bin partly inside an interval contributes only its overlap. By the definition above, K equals -4.7 Angstrom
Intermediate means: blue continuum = 4.5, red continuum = 6.4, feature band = 5.86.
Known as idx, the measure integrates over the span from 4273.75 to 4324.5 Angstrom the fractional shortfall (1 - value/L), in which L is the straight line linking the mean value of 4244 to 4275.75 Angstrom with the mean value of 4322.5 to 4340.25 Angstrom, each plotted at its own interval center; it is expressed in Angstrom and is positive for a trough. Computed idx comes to 3.6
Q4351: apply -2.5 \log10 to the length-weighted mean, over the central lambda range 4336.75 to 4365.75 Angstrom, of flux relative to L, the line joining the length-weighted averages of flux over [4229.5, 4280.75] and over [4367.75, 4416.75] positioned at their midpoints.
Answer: -0.07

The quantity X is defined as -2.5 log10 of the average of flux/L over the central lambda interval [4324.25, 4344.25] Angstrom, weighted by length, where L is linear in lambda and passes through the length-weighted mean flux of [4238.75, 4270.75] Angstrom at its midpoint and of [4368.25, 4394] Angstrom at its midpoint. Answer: -0.16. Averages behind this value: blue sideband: 4.06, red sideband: 6.37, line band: 6.4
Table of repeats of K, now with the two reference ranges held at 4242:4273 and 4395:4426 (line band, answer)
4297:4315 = 0.35 Angstrom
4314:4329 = -0.59 Angstrom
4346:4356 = -0.56 Angstrom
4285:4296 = 0.70 Angstrom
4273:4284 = -0.11 Angstrom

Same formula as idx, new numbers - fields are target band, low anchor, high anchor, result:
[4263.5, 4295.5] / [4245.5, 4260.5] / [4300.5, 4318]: -2.2 Angstrom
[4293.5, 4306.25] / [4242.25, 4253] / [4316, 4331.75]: 1.4 Angstrom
